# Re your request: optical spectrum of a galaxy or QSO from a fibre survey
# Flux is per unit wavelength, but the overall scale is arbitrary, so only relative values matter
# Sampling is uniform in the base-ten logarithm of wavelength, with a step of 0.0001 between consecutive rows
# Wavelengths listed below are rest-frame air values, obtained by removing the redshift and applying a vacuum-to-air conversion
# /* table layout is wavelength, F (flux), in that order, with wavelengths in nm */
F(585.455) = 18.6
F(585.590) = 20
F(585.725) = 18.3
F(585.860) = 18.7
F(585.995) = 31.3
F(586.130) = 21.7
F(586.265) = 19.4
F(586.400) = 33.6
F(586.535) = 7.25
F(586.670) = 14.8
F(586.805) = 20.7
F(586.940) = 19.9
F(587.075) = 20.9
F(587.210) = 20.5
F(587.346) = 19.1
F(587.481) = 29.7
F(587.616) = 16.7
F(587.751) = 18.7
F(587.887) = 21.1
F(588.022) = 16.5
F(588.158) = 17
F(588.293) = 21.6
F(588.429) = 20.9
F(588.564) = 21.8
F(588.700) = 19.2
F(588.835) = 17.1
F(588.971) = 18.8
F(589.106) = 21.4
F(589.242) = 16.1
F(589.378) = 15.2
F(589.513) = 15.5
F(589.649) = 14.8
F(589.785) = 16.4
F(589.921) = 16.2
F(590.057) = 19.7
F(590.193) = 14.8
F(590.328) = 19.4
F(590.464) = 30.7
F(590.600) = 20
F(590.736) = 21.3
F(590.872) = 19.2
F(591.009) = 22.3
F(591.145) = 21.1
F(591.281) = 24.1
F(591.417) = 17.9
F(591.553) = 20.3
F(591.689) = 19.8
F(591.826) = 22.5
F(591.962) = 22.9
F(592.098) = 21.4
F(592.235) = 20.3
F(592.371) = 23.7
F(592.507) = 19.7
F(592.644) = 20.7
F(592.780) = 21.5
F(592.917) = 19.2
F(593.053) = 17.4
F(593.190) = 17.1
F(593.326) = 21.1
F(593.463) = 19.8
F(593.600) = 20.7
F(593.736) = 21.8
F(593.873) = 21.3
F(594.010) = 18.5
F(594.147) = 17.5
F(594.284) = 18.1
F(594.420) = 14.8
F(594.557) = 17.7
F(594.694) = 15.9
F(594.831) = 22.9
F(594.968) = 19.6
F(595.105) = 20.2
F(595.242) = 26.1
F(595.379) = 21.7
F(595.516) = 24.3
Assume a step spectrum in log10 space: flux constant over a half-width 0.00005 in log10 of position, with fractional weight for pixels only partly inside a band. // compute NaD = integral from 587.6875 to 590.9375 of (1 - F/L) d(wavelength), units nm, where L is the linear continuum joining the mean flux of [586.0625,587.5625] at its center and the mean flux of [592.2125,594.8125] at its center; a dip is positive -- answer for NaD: 0.21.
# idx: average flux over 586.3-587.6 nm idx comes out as 20.5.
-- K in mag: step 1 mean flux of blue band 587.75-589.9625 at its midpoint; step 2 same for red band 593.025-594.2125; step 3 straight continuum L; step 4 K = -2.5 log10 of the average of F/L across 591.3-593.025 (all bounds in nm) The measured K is -0.09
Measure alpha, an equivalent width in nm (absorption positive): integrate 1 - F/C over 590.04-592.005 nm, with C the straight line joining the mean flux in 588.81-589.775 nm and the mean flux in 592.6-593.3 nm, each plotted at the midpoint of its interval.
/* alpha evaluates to -0.33 nm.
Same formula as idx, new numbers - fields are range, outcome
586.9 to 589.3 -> 19.8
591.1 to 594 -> 20.6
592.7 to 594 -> 19.9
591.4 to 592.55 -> 21.1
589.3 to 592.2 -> 19.8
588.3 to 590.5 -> 18.5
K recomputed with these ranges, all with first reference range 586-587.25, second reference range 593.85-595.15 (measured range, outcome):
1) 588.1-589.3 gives 0.031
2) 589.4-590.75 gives 0.052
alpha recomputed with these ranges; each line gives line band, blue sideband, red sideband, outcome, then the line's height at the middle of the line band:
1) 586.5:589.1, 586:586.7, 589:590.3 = -0.05 nm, 19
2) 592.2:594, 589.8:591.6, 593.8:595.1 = -0.10 nm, 19.2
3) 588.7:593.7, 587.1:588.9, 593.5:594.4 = -0.01 nm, 19.7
